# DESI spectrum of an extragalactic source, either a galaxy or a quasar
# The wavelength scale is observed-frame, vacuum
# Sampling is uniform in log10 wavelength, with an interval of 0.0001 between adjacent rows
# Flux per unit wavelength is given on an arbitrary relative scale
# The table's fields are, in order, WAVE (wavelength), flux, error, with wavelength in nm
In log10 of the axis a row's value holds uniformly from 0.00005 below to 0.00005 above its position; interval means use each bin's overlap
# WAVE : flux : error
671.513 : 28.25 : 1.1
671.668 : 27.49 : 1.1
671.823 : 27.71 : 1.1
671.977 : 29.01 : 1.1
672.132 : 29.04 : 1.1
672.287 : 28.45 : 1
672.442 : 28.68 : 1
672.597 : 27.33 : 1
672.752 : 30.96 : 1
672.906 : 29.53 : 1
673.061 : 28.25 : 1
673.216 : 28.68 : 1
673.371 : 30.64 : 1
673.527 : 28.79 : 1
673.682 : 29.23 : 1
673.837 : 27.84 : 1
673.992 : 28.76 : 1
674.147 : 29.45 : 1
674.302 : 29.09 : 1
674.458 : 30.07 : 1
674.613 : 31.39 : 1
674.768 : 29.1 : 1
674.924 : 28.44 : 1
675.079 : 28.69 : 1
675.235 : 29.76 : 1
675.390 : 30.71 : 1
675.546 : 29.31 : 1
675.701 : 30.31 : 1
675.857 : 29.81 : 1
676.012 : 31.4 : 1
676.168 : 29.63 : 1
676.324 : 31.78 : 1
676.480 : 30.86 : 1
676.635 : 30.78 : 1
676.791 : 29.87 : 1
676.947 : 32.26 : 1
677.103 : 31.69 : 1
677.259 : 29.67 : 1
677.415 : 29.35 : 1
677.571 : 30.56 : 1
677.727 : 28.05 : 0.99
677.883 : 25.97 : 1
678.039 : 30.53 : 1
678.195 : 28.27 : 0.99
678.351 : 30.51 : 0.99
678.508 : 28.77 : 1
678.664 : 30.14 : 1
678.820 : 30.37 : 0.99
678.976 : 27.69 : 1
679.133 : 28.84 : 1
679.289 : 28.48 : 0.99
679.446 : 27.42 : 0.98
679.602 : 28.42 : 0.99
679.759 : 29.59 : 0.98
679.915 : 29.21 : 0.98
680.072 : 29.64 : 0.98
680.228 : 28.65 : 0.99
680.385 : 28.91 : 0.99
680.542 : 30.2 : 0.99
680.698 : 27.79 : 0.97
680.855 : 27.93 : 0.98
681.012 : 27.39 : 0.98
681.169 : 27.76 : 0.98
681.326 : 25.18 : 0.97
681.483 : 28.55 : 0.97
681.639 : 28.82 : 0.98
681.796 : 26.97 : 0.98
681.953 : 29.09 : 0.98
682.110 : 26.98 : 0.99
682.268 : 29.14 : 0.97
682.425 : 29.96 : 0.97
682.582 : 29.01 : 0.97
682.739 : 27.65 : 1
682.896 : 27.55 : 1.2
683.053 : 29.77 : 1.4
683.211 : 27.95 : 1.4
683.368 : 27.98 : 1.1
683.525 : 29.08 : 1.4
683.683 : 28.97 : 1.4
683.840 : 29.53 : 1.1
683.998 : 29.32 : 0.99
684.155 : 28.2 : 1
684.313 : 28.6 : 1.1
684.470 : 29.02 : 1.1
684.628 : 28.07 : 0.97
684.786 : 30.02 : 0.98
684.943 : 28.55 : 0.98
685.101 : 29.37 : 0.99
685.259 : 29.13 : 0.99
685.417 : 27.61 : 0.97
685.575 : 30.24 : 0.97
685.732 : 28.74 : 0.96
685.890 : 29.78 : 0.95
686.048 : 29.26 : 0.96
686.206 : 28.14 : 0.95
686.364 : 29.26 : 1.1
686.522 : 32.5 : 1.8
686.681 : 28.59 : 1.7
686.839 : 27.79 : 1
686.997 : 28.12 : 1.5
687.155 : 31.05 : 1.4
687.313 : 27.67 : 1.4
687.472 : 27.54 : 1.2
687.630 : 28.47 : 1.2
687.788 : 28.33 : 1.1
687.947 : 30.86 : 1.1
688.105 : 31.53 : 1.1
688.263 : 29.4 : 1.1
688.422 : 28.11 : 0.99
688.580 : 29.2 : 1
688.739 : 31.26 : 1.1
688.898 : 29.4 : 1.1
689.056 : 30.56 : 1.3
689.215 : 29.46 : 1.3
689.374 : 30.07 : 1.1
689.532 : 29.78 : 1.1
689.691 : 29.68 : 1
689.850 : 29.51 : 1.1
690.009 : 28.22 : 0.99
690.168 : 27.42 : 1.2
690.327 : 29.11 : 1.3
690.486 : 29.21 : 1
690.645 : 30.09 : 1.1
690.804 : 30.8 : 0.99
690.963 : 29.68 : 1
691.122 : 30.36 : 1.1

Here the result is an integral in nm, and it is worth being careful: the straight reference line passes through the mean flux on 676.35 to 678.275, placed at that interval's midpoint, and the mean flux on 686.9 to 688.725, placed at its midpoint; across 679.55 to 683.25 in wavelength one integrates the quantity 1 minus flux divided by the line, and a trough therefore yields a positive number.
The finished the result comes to 0.15 nm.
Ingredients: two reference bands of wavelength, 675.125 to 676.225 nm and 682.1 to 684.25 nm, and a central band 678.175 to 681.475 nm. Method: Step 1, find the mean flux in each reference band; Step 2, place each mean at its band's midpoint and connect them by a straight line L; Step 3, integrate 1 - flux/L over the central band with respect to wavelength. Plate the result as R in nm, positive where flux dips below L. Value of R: 0.08 nm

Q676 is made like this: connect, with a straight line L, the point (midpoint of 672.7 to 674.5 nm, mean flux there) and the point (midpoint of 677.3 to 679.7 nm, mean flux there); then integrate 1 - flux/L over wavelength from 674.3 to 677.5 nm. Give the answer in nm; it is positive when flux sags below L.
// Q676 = -0.13 nm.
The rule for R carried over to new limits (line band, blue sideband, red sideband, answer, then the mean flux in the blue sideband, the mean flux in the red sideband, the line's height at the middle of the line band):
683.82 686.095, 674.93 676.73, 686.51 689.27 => 0.04 nm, 30.2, 29.4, 29.6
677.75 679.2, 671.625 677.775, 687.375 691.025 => 0.03 nm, 29.6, 29.5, 29.5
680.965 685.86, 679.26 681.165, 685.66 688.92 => 0.06 nm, 28.6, 29.3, 28.9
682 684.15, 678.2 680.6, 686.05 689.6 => 0.04 nm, 29.1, 29.4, 29.2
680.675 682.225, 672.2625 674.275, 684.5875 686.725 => 0.08 nm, 29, 29.3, 29.2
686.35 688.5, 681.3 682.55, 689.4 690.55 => -0.03 nm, 28.2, 29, 28.8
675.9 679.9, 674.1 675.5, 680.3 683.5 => -0.08 nm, 29.6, 28.2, 29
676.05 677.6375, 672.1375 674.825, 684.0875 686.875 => -0.08 nm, 29.2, 29.1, 29.2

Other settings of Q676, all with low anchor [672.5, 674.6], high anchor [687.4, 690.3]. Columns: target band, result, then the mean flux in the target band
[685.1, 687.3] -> 0.011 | 29.2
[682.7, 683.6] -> 0.029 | 28.4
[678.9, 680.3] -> 0.029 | 28.7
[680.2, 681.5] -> 0.057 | 28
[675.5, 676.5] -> -0.042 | 30.5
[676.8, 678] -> -0.018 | 29.7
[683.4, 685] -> 0.022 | 28.9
